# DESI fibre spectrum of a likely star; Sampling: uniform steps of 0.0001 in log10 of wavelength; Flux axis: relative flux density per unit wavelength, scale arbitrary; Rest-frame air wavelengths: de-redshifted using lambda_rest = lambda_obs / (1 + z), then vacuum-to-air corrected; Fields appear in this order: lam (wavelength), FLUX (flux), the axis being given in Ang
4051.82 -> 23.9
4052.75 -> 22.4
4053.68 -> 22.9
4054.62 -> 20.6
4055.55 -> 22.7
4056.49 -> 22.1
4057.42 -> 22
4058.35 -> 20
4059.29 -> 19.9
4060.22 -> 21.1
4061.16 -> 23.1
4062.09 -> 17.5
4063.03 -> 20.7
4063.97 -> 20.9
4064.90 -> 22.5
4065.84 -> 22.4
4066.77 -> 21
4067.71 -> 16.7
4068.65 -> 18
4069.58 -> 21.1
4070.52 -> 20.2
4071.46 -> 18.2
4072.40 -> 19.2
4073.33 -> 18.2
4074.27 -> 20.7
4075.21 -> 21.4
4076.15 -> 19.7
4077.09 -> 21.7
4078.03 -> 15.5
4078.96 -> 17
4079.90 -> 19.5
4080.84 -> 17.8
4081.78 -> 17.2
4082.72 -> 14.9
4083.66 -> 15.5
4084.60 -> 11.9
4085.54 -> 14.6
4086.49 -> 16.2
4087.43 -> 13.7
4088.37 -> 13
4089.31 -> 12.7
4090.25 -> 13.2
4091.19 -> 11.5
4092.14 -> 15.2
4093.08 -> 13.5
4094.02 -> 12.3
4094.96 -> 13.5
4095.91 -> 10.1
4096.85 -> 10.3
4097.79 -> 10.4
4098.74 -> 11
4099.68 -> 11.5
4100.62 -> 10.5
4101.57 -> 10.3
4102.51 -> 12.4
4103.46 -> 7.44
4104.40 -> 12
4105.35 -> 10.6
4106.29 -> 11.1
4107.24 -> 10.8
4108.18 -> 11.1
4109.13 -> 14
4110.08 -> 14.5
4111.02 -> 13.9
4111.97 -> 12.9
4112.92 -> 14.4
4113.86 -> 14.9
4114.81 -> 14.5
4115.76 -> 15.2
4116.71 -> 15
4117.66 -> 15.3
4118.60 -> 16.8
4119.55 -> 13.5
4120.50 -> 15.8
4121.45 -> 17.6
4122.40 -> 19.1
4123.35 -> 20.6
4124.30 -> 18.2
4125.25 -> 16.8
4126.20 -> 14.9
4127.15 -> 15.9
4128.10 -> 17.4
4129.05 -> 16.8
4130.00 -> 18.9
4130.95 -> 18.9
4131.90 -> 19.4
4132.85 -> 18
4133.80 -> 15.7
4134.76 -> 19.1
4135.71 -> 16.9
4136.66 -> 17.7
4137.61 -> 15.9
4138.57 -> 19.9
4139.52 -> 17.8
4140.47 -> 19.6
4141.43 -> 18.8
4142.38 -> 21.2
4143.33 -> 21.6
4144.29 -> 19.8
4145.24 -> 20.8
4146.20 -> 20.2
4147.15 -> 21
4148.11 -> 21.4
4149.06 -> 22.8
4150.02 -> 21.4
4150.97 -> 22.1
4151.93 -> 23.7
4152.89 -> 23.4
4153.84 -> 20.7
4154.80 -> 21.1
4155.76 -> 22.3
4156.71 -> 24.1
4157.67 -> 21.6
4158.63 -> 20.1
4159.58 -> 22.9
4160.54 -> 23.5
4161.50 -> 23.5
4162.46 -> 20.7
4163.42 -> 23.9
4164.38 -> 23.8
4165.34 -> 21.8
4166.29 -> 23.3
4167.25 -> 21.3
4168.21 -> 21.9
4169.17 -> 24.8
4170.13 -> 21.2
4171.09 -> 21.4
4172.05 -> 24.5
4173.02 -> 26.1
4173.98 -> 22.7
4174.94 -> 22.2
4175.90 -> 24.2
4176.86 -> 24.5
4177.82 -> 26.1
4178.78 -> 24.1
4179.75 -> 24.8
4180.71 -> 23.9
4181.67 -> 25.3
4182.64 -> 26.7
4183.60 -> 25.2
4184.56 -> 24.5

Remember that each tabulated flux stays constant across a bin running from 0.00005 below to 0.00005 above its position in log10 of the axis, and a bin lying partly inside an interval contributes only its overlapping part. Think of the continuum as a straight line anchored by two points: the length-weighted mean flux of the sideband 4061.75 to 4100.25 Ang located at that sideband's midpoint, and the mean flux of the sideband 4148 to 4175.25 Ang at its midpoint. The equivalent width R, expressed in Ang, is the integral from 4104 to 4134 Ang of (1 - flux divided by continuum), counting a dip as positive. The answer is 6.0 Ang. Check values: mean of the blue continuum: 16.4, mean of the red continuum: 22.6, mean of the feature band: 15.5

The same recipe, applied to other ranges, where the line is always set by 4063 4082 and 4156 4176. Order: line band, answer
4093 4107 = 6.4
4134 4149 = 1.7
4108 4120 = 3.8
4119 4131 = 2.3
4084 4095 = 3.6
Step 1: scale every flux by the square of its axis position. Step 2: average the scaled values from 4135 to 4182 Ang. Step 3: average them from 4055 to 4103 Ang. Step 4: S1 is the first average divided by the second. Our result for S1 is 1.4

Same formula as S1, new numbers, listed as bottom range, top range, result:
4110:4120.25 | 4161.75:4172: 1.58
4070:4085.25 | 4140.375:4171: 1.26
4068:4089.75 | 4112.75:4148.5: 1.06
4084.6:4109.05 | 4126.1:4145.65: 1.57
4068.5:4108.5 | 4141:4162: 1.54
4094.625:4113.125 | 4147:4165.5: 1.98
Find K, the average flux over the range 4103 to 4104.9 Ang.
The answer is 9.75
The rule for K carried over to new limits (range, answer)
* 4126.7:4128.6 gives 16.7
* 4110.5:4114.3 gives 14.1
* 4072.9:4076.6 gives 20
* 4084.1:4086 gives 13.3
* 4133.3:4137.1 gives 17.3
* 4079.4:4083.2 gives 17.3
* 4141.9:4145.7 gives 20.9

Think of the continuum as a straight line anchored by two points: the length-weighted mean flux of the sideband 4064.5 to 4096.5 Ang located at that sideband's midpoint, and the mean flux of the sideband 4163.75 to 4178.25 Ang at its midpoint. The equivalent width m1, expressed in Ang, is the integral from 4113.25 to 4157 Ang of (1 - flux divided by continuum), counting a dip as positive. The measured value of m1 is 4.3 Ang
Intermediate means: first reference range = 16.7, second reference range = 23.3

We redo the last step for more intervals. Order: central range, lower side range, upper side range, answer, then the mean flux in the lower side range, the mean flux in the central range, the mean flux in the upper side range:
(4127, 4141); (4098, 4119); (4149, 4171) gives -0.3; 12.7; 17.9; 22.4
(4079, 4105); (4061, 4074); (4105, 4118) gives 5.3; 19.9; 13.1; 13.4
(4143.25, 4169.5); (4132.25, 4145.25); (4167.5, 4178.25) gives -1.2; 18.7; 22.1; 23.5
